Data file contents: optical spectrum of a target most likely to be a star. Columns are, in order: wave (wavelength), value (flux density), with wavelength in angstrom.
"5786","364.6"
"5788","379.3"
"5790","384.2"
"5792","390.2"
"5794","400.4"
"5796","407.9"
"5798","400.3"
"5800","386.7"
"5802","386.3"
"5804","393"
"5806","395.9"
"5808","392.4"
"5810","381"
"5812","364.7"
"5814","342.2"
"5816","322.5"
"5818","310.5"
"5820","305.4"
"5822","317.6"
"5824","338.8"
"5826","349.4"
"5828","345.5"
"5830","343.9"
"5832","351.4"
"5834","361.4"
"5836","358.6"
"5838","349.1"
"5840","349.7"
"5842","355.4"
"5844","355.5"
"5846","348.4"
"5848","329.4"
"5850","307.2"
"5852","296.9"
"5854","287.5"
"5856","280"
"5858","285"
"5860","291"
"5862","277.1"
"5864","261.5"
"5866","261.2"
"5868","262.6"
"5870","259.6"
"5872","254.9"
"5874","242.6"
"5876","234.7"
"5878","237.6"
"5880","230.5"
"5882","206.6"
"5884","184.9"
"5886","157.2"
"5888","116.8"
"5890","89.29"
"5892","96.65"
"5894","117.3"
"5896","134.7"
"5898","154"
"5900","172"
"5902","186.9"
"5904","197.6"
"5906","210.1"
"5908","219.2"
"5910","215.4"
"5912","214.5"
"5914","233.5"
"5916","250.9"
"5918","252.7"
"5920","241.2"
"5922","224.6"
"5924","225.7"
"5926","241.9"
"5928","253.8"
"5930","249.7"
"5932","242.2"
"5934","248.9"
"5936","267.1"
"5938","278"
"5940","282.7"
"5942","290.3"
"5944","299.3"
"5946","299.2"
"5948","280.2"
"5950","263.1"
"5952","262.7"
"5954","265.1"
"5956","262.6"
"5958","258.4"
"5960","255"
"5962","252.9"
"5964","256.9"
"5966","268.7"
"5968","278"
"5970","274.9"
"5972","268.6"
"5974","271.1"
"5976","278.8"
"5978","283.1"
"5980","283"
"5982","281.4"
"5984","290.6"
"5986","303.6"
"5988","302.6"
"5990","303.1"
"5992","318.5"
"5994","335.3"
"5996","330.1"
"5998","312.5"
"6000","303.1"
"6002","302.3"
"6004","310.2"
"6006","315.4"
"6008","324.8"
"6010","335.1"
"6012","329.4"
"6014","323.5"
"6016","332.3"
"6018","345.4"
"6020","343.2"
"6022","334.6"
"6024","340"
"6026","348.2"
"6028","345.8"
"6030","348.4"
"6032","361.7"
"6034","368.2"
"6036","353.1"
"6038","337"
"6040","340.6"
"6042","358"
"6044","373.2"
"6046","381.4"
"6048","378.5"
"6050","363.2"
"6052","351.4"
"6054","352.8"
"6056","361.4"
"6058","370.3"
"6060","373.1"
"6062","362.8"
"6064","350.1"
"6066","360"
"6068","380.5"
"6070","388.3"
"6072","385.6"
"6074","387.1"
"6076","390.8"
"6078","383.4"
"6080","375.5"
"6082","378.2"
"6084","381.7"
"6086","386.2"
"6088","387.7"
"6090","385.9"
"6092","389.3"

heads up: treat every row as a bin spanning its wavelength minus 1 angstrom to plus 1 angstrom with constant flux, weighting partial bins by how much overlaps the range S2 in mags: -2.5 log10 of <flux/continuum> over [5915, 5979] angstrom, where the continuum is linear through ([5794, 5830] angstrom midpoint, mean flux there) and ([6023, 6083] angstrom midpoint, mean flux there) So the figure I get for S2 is 0.35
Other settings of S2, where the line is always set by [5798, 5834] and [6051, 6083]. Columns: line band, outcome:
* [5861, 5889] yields 0.50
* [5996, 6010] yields 0.17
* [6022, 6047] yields 0.05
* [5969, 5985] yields 0.30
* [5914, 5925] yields 0.45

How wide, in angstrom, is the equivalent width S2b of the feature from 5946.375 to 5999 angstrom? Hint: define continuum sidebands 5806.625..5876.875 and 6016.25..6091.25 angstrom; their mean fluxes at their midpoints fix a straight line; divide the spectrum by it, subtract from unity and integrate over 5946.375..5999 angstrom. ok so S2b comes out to 9.8 angstrom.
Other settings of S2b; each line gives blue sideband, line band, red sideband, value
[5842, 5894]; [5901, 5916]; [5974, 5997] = 2.88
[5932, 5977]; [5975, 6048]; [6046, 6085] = -1.05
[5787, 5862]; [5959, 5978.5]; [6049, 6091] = 5.11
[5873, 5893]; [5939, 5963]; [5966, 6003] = -1.54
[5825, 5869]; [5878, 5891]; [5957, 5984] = 5.75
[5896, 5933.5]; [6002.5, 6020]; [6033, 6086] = -0.44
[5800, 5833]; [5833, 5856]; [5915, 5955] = -0.13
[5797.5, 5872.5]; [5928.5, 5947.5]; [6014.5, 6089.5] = 4.04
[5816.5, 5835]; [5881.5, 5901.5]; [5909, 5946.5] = 9.91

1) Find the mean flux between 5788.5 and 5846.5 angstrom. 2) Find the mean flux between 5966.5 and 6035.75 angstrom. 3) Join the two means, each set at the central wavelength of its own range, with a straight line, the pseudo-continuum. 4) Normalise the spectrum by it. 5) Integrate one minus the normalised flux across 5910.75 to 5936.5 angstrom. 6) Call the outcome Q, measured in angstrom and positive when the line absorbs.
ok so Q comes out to 7.2 angstrom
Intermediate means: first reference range 362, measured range 241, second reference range 316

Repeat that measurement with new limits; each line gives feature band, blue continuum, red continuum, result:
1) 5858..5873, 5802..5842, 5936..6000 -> 2.9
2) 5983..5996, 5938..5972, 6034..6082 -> -0.3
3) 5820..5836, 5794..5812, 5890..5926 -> 0.1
